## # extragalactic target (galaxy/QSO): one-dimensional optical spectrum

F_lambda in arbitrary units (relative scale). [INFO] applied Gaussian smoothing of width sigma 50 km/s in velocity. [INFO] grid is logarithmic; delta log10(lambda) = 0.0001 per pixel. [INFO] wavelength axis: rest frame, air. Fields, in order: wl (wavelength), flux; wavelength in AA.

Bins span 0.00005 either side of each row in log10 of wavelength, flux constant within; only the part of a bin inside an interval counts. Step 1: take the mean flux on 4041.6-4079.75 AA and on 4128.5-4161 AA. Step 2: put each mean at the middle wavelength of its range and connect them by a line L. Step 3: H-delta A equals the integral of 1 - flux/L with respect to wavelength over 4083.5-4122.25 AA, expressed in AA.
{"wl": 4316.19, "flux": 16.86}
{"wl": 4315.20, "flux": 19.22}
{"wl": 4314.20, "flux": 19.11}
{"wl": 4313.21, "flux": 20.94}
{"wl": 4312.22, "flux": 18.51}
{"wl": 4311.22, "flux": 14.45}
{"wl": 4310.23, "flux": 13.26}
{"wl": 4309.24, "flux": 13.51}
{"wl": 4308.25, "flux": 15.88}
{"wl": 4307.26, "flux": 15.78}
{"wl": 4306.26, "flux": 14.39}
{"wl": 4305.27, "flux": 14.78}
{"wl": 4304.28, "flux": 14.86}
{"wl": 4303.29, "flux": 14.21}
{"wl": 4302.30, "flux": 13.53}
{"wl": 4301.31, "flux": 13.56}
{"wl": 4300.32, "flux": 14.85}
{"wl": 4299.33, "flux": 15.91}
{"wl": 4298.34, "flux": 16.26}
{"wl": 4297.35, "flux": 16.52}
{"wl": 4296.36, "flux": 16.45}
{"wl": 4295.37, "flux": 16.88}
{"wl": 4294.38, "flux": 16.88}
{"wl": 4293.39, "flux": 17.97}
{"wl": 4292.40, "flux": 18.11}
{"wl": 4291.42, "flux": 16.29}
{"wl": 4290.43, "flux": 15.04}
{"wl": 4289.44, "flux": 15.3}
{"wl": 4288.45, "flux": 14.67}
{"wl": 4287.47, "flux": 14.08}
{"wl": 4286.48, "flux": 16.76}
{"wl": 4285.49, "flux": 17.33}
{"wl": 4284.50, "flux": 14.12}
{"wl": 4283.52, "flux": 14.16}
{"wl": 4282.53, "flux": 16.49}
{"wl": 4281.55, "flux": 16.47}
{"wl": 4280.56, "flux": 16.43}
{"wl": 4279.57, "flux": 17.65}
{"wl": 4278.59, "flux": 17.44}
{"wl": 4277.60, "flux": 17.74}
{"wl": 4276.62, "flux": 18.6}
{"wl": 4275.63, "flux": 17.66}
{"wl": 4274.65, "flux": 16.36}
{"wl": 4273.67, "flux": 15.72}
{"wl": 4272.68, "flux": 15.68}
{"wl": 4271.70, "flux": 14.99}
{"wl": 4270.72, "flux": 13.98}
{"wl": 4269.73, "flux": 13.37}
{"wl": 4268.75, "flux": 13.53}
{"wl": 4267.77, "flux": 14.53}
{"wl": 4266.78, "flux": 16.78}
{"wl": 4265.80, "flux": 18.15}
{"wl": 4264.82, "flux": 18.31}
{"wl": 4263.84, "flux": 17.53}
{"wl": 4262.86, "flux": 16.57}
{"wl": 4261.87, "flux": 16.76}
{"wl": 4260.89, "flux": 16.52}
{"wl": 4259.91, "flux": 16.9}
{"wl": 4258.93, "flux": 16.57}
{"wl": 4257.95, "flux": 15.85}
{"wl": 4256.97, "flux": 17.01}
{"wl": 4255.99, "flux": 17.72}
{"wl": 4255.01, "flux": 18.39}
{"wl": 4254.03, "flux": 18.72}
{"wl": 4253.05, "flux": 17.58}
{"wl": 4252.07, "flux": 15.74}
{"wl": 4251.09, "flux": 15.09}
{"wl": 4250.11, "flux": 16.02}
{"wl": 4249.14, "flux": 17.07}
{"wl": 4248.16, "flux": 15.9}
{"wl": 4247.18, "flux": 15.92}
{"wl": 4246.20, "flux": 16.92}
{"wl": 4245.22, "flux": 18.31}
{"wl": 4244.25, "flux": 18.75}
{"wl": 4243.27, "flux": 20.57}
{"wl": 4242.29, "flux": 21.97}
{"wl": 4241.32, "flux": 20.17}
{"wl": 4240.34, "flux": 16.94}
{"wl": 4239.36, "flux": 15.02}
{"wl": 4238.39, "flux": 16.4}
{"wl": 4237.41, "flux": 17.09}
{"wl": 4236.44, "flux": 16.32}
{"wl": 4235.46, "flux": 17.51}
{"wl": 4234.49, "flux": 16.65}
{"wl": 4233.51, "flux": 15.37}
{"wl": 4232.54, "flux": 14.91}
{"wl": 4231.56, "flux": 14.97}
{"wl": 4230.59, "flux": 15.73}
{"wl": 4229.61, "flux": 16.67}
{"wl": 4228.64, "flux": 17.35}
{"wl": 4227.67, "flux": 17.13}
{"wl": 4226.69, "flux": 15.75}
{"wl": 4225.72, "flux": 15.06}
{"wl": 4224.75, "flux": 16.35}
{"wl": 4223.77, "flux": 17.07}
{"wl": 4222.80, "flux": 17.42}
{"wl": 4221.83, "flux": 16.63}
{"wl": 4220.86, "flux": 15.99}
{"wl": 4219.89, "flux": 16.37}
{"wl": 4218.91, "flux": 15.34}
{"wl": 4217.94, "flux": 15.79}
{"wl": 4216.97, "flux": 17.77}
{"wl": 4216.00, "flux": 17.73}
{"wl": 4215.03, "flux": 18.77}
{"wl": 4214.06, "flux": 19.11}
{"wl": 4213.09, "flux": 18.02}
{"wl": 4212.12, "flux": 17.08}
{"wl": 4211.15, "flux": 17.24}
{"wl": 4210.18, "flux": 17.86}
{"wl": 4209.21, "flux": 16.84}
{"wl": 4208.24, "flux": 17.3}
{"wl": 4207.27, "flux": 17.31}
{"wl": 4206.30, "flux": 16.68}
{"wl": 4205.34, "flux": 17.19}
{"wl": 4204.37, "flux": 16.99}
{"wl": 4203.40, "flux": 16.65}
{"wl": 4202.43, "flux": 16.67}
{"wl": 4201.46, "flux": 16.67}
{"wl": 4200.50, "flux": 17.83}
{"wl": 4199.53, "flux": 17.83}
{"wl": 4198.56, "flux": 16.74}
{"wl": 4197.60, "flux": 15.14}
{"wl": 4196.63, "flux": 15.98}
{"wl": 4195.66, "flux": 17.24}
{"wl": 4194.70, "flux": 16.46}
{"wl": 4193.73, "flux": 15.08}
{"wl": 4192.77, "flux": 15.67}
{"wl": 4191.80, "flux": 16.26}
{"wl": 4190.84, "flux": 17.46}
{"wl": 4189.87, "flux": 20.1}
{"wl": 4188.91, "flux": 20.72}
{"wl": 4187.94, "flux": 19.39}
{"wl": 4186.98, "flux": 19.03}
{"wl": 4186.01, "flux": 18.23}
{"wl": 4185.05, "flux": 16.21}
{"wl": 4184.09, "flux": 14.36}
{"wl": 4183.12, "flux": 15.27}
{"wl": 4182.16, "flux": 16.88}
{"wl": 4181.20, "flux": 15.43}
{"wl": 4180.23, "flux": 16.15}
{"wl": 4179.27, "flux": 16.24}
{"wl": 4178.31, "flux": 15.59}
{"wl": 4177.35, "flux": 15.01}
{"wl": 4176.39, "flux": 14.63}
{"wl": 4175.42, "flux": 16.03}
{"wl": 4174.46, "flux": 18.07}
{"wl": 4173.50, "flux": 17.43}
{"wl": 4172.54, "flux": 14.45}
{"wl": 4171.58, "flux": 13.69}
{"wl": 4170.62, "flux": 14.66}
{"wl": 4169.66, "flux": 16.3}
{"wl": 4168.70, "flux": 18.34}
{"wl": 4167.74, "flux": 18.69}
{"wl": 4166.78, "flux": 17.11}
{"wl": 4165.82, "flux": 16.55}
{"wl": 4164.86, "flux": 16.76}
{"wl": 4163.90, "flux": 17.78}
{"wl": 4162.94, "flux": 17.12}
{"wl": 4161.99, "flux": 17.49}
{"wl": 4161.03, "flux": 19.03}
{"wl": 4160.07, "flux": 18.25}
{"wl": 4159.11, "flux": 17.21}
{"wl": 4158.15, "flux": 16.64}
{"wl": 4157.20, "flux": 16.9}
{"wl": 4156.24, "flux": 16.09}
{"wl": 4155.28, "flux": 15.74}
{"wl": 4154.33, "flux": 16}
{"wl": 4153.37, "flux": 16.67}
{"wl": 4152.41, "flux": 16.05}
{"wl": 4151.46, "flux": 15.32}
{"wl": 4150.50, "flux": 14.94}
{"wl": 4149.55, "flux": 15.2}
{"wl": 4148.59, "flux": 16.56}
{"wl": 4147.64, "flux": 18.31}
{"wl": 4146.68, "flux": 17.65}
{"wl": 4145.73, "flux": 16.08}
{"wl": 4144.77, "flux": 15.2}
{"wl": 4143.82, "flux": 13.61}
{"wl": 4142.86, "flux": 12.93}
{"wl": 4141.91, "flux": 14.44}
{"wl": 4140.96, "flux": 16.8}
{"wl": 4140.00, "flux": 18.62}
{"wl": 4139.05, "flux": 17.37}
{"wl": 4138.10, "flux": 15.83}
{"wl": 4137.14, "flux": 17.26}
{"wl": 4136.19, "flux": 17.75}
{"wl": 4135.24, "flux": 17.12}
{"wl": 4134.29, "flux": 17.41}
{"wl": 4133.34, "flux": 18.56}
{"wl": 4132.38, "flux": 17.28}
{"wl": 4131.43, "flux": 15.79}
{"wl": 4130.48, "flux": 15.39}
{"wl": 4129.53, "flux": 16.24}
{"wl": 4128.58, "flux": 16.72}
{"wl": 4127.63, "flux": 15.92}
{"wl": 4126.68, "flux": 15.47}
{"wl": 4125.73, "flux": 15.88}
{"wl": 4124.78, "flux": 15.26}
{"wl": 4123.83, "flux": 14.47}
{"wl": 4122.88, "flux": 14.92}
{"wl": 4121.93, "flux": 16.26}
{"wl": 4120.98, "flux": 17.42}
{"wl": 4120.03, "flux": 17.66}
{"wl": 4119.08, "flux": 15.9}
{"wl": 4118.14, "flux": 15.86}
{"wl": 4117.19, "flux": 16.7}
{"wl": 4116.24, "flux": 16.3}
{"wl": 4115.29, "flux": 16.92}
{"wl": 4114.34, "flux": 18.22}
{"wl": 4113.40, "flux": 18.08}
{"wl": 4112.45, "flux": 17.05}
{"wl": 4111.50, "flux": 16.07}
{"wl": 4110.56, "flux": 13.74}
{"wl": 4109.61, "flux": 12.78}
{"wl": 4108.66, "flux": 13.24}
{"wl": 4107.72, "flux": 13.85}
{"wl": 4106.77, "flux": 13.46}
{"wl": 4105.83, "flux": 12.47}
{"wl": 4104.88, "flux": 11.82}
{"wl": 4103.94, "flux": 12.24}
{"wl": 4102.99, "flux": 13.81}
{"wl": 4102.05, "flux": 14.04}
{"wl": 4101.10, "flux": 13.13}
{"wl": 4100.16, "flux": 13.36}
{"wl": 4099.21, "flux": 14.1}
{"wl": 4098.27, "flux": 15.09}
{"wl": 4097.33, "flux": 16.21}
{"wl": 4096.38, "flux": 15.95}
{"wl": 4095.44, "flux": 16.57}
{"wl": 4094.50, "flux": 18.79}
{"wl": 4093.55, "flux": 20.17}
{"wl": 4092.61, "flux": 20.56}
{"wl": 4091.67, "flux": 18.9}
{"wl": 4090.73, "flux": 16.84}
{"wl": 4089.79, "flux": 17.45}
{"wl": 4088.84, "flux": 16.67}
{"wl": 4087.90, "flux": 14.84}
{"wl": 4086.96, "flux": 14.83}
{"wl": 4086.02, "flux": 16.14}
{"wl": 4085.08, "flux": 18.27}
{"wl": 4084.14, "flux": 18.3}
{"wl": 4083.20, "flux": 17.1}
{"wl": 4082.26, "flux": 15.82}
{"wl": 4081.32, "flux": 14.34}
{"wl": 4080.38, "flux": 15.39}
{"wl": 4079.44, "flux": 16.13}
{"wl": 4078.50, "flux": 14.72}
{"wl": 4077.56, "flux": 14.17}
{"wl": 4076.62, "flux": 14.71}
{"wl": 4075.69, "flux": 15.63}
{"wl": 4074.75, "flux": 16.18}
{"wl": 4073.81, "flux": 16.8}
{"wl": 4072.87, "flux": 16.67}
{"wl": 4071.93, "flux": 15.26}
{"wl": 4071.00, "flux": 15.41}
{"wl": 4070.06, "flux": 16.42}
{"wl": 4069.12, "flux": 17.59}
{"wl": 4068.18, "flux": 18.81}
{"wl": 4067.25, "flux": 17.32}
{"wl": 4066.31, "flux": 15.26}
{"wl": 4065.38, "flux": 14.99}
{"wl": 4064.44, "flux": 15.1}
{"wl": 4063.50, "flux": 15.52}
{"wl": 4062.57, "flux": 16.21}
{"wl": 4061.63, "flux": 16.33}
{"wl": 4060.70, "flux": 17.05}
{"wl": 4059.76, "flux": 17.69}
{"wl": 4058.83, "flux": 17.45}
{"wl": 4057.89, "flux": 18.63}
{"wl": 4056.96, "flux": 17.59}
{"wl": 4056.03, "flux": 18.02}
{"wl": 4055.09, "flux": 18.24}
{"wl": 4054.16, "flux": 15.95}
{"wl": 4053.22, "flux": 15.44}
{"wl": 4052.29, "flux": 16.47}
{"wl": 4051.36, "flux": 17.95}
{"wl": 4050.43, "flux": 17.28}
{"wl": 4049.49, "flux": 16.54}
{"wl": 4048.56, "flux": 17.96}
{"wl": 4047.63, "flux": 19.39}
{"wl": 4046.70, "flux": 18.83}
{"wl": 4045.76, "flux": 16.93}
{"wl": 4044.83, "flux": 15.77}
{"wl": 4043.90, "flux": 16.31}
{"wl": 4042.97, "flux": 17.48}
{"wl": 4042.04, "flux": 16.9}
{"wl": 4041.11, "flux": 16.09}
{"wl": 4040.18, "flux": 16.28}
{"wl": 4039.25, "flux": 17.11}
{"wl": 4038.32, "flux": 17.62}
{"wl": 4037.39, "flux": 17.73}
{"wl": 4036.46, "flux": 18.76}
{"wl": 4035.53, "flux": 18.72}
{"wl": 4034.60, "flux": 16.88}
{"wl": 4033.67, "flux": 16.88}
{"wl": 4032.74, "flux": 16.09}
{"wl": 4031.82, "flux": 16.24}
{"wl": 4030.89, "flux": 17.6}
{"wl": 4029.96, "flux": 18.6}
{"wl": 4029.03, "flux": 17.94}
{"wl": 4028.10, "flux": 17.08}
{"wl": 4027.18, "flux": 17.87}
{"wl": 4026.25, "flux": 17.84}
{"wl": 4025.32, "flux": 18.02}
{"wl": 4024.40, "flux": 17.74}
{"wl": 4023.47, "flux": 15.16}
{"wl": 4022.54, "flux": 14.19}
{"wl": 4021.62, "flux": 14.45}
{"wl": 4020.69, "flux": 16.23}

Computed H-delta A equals 1.6 AA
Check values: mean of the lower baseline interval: 16.7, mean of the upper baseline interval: 16.4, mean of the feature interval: 15.9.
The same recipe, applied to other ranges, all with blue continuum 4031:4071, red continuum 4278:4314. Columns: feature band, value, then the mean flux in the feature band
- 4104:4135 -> 1.9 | 15.7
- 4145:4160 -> 0.1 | 16.4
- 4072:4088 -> 0.9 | 15.9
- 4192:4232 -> -1.2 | 16.8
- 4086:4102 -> 0.4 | 16.4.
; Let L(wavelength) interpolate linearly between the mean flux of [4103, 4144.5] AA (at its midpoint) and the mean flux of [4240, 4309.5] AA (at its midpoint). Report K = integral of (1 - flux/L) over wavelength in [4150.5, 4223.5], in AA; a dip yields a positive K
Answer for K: -3.7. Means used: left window 15.7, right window 16.4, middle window 16.8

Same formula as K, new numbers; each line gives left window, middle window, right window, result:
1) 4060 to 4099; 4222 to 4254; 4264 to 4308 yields -1.75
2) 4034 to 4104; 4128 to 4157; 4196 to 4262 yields 0.78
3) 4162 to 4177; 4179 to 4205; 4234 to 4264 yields -0.30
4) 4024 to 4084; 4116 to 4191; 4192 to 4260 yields 1.57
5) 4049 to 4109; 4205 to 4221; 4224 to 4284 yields -0.67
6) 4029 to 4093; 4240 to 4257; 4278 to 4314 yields -1.78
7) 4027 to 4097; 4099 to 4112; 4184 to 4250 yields 2.70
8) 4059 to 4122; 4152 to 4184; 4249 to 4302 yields -0.76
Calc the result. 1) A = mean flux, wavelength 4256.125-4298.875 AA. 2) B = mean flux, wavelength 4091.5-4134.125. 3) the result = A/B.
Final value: 1.0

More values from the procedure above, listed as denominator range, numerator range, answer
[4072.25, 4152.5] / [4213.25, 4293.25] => 1.05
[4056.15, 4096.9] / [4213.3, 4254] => 1.02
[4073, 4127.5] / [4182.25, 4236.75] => 1.07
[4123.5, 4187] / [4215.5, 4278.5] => 1.02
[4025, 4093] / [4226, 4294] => 0.98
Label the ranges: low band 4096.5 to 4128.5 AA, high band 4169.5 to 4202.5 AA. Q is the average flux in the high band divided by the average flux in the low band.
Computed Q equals 1.1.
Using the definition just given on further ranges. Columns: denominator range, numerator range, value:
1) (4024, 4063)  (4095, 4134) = 0.89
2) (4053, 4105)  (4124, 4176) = 1.02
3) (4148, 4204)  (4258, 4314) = 0.96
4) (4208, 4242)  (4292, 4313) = 0.93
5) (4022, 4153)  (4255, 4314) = 0.98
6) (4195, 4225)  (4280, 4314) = 0.93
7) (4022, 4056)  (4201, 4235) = 0.98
